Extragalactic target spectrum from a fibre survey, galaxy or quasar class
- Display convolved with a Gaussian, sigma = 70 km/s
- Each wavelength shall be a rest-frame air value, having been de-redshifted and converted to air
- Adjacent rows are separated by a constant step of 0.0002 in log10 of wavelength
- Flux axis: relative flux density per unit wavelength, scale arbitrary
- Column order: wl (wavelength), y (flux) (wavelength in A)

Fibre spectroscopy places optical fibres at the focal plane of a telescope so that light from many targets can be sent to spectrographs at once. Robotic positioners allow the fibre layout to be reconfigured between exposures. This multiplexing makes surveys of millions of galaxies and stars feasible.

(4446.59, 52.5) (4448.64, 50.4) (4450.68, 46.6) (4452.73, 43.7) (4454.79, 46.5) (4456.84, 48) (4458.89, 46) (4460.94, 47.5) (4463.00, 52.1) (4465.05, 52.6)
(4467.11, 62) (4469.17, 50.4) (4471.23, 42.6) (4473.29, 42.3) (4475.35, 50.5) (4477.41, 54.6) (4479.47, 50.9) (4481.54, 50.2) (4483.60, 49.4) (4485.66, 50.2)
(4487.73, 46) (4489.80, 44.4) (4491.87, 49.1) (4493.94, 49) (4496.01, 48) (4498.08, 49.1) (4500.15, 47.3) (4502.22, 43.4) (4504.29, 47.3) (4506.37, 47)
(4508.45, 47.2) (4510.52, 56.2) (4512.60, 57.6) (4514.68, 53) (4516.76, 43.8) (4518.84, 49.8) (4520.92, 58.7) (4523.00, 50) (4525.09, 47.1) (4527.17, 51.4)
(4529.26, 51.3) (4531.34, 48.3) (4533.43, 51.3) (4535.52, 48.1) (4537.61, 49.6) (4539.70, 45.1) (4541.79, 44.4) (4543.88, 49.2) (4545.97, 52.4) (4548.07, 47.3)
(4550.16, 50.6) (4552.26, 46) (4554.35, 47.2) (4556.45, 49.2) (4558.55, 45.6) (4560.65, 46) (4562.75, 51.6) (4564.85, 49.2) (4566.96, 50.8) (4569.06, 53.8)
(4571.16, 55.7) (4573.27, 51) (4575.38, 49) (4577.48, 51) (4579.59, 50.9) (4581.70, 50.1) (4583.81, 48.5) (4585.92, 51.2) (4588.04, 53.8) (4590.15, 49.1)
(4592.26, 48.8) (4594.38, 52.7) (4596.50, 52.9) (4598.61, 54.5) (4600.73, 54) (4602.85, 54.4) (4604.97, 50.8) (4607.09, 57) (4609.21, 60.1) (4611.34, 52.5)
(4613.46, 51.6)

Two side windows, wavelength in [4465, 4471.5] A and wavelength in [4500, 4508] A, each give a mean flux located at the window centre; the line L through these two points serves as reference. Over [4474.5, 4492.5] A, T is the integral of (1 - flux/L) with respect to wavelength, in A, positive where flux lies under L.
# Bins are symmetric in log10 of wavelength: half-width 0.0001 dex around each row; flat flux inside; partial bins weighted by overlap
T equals 0.2 A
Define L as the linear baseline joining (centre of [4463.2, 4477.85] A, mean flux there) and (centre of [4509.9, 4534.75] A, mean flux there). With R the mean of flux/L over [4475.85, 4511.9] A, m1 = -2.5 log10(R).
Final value 0.05 mag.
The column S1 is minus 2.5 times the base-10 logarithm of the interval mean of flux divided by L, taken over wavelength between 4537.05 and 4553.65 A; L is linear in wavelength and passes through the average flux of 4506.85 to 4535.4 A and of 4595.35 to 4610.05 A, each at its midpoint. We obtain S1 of 0.09 mag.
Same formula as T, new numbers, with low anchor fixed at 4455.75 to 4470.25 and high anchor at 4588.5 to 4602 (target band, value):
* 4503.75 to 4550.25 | 1.6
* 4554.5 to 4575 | 0.7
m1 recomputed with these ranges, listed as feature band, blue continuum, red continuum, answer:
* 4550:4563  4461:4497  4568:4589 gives 0.076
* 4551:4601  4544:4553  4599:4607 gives 0.021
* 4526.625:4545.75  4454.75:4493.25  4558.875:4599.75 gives 0.032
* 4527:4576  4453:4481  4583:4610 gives 0.052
